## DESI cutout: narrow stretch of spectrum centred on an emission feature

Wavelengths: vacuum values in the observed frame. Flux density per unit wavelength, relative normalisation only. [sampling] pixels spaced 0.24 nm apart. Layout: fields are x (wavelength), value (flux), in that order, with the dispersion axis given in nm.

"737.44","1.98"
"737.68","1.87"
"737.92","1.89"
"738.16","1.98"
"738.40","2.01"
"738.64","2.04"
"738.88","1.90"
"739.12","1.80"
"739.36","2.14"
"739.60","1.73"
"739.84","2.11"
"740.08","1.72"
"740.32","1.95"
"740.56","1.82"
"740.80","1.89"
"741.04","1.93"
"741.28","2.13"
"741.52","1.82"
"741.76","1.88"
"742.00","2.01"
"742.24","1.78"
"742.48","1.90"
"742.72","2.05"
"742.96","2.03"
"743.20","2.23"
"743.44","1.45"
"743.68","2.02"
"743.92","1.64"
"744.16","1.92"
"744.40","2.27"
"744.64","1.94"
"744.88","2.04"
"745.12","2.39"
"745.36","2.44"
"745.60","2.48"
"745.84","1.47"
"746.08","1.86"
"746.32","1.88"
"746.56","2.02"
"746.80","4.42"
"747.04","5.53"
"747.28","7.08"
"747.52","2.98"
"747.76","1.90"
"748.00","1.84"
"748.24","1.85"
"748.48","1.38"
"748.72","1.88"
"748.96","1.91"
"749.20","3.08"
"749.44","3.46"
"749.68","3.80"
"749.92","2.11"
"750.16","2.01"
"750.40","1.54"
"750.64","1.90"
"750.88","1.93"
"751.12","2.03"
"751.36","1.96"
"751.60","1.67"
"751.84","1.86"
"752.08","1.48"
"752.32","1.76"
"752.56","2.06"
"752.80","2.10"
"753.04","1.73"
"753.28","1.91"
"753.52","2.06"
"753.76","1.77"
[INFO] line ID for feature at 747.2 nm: H-alpha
